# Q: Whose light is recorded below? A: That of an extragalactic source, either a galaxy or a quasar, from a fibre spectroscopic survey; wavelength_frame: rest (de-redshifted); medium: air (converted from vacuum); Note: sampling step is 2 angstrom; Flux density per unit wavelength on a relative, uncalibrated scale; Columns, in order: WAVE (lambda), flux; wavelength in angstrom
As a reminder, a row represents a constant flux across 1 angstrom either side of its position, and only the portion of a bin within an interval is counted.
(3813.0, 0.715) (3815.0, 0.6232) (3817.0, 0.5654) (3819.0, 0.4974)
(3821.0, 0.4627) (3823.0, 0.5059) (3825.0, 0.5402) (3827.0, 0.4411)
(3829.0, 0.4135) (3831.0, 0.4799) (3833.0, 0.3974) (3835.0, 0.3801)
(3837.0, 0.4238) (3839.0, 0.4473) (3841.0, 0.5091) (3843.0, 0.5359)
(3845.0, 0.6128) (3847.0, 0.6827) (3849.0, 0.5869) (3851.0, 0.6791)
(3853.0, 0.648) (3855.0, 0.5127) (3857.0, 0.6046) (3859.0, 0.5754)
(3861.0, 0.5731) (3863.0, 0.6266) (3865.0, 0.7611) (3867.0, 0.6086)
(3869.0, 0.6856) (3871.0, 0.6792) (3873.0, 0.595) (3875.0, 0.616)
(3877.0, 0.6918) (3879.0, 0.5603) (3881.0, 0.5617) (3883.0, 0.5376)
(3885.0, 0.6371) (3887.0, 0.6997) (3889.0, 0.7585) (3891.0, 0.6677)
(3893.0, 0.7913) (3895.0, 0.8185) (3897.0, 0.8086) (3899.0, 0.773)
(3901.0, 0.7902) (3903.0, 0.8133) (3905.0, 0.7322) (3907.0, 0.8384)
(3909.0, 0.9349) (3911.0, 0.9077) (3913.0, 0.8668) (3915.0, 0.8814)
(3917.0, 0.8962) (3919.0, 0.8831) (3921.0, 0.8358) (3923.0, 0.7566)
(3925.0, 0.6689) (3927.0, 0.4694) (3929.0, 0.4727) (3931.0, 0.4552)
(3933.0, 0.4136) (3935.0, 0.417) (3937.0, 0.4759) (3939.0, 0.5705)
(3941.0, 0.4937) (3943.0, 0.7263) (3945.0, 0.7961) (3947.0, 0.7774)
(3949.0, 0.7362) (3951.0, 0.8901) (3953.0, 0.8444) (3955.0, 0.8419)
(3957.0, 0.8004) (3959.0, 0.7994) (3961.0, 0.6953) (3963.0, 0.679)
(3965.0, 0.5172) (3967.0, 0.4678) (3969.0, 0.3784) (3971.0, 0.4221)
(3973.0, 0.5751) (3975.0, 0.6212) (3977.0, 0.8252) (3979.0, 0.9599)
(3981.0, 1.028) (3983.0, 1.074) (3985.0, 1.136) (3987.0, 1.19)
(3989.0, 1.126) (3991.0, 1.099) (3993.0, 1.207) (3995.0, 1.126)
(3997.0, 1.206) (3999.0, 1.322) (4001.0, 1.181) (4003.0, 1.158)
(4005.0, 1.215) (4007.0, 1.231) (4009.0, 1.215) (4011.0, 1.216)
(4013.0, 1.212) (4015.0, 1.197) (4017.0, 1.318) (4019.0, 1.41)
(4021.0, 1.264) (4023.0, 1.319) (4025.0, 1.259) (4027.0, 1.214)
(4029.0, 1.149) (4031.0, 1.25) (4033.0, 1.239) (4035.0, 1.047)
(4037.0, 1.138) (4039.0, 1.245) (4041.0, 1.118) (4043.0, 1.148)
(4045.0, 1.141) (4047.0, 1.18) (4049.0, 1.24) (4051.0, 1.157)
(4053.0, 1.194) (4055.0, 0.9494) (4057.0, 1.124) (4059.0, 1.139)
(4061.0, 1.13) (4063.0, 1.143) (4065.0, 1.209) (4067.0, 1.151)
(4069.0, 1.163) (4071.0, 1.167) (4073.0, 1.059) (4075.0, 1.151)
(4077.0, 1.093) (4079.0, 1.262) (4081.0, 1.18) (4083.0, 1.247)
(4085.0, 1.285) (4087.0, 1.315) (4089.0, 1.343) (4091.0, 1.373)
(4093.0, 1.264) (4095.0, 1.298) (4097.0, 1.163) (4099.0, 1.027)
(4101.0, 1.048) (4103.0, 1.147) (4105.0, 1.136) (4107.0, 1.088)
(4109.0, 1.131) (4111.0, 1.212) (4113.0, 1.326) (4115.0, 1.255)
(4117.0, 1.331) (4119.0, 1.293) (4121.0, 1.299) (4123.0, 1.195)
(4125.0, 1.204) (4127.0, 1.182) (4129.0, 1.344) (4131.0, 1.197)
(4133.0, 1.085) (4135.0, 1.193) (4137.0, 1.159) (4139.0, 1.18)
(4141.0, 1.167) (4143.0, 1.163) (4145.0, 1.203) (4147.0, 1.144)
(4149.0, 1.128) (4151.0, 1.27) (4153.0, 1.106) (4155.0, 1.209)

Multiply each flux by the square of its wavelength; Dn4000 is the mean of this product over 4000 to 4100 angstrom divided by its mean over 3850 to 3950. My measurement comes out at 1.89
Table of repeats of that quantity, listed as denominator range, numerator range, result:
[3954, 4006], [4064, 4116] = 1.39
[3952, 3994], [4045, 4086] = 1.47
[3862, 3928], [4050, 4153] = 1.80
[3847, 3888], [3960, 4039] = 1.81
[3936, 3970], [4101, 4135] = 1.94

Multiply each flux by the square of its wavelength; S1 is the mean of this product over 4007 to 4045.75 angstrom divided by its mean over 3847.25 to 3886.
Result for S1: 2.13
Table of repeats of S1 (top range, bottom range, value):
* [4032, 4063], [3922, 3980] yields 1.88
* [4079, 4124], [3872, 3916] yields 1.84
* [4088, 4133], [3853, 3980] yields 1.96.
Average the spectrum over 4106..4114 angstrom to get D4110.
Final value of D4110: 1.19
